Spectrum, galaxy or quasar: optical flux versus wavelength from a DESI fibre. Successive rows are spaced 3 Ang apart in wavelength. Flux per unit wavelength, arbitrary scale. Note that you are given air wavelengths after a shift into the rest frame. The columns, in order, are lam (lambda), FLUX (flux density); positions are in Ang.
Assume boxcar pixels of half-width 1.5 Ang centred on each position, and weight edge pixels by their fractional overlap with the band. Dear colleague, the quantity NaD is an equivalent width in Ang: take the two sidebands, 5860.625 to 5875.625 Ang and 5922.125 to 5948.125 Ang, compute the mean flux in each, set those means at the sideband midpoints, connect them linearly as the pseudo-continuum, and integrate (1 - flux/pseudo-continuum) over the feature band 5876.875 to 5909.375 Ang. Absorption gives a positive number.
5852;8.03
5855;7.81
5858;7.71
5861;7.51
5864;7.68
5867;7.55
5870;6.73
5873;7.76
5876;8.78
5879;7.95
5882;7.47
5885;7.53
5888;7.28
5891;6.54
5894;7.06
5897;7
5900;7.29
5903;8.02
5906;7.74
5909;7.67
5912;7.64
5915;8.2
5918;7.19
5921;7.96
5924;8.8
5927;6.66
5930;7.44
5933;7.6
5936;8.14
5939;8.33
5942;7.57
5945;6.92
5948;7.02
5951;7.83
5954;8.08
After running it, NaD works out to 0.64 Ang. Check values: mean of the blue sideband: 7.54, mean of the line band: 7.43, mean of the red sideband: 7.65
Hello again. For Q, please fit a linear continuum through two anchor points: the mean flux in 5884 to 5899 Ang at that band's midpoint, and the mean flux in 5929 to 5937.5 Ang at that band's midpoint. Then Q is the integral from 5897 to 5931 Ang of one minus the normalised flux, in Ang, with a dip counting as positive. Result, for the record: -1.1 Ang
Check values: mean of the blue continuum 7.07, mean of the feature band 7.67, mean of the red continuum 7.74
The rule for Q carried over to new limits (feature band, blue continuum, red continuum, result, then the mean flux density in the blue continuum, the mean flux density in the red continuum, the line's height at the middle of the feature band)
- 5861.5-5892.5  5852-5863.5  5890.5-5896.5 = -1.1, 7.72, 6.88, 7.27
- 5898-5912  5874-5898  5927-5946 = -0.2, 7.47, 7.61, 7.52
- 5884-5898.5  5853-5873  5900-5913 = 1.1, 7.53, 7.72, 7.65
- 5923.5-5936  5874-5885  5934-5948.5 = 0.2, 7.98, 7.64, 7.7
